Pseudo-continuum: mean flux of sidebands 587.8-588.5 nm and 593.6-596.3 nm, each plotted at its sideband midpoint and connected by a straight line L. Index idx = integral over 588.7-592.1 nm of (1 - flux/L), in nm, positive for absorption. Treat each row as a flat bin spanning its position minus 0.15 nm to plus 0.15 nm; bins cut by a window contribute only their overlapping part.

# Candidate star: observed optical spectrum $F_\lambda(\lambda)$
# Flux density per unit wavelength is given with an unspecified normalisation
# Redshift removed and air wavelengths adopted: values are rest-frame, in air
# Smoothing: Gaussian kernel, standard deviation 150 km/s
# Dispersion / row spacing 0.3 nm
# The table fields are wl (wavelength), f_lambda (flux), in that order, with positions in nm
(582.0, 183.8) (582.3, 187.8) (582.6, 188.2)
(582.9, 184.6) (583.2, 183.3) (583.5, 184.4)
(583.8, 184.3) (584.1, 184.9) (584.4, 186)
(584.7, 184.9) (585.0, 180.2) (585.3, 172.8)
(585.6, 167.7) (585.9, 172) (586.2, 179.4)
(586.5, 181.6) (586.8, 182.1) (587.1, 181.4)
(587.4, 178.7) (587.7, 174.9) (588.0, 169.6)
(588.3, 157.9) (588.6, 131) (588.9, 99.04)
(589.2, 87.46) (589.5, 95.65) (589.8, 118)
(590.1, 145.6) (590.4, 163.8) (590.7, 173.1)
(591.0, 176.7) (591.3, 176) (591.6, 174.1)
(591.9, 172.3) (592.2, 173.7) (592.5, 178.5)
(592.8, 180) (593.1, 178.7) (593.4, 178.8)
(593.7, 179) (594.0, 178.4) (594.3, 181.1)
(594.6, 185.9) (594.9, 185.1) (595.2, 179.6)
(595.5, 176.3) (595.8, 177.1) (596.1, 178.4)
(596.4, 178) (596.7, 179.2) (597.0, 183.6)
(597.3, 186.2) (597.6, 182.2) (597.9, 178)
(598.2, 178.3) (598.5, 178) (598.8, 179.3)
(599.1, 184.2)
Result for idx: 0.50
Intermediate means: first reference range 162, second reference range 180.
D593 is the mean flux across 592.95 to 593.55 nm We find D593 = 179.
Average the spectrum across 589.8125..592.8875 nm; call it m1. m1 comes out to 169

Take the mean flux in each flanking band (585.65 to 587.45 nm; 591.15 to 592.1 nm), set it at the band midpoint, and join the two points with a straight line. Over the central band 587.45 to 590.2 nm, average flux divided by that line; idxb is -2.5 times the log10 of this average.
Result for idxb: 0.31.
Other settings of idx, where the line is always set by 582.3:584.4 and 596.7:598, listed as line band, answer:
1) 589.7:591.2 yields 0.215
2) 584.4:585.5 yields 0.031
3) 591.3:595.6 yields 0.106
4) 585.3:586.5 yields 0.069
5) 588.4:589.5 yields 0.462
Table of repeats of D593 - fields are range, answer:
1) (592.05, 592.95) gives 177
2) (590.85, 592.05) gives 175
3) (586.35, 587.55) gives 181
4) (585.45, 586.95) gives 177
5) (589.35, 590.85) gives 139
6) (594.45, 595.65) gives 182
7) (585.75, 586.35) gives 176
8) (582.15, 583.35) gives 186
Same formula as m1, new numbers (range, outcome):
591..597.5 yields 179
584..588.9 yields 172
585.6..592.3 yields 158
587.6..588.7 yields 159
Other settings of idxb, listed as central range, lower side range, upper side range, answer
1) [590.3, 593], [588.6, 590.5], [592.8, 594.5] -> -0.173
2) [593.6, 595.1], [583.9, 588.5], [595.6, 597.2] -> -0.019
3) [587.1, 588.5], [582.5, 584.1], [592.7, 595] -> 0.080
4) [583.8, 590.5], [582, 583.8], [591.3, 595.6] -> 0.149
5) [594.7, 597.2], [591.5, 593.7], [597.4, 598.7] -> -0.009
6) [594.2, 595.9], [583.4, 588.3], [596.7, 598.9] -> -0.005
